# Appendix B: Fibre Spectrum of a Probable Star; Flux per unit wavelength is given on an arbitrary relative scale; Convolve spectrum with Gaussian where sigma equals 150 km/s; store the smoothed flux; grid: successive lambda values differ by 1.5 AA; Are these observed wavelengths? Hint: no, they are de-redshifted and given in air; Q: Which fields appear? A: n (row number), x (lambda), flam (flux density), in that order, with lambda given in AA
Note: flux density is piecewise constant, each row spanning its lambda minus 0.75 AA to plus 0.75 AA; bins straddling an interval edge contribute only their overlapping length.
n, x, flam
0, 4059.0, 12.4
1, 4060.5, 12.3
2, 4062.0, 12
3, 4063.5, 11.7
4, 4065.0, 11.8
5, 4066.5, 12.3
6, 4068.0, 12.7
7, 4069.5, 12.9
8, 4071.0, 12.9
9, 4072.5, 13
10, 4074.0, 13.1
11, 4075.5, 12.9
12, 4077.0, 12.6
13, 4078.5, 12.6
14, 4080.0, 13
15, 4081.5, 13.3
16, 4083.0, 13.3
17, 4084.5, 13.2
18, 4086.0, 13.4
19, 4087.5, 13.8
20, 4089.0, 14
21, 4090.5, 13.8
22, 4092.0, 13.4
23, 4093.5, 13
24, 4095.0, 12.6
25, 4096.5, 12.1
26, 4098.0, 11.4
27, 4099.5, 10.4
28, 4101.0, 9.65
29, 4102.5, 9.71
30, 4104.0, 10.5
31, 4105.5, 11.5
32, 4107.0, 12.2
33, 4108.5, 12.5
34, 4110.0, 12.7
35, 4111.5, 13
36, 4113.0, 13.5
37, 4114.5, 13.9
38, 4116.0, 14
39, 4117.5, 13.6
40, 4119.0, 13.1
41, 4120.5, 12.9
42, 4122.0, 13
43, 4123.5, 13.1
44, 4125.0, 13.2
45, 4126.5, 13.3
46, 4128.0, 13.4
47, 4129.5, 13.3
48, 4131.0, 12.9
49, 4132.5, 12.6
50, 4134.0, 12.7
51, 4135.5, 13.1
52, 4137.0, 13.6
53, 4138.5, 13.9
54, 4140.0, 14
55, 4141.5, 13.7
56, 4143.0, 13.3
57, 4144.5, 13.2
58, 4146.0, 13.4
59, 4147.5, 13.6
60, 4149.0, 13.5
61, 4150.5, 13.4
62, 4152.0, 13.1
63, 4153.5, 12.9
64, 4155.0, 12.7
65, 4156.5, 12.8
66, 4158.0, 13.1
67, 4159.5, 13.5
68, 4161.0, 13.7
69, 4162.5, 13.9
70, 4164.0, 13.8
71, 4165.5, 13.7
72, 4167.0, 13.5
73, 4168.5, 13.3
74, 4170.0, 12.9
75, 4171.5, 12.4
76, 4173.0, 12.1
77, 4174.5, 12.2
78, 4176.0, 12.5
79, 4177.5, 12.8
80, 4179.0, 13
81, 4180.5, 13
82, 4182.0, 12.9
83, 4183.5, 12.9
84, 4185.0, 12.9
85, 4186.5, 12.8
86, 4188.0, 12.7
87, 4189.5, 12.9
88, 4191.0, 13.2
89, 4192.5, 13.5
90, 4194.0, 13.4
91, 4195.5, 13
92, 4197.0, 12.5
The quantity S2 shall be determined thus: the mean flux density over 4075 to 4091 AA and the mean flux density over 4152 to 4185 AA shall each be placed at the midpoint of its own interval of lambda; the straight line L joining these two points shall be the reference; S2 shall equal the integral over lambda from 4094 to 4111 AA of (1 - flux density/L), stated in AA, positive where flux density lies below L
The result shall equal 2.3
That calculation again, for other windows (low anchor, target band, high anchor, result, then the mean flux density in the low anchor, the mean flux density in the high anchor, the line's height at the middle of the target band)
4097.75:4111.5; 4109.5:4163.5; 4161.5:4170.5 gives -3.8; 11.3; 13.5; 12.4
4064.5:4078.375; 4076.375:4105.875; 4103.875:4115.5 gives 0.7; 12.7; 12.6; 12.7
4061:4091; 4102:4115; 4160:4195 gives 0.8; 12.9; 13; 12.9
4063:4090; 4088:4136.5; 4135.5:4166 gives 2.0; 12.9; 13.4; 13.2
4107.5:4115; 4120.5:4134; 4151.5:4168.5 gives 0.1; 13.1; 13.3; 13.2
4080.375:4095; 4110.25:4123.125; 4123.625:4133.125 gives -0.1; 13.4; 13.1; 13.2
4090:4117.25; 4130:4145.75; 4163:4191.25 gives -0.9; 12.2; 12.9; 12.6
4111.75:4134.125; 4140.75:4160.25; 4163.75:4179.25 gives -0.3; 13.2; 12.9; 13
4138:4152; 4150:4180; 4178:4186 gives 0.3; 13.5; 12.9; 13.2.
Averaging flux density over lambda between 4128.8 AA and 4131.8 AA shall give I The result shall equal 13.1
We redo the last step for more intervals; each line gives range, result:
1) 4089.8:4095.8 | 13.2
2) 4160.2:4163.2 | 13.8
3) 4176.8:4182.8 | 12.9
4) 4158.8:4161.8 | 13.6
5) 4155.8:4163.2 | 13.4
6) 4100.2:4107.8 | 10.7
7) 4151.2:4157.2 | 12.9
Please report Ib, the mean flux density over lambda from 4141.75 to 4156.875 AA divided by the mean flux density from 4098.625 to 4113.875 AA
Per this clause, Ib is 1.1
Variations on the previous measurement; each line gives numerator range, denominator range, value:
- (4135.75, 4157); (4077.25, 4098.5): 1.02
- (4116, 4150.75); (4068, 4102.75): 1.05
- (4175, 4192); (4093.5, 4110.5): 1.13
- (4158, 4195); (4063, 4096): 1.01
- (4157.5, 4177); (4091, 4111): 1.12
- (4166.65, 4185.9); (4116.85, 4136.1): 0.98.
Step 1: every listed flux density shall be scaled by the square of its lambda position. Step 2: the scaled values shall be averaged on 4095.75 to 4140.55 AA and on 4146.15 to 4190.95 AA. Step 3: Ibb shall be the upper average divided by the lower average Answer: 1.06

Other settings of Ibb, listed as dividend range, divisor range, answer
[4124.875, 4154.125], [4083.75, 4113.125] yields 1.10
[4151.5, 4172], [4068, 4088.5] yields 1.06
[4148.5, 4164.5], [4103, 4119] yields 1.07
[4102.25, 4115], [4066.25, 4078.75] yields 0.97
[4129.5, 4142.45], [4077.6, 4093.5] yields 1.02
